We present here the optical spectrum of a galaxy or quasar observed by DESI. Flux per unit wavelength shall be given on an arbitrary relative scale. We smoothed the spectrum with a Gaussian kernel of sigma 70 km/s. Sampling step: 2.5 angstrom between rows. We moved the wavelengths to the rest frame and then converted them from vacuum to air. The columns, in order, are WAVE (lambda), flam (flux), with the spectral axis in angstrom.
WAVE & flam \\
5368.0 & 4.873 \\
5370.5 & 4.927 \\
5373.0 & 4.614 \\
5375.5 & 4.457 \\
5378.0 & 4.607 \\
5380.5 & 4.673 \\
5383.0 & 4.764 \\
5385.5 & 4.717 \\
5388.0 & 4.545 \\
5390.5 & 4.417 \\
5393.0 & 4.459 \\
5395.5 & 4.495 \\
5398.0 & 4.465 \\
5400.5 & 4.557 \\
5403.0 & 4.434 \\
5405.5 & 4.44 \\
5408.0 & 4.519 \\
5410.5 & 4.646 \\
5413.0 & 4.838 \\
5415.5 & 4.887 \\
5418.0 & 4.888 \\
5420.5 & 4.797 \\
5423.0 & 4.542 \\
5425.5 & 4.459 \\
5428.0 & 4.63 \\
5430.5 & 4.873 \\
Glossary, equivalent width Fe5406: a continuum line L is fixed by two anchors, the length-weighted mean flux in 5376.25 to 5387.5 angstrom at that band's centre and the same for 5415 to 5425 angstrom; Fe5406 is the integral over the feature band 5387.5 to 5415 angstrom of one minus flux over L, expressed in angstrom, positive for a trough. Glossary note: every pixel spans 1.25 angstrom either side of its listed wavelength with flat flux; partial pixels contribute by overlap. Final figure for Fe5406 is 1.0 angstrom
